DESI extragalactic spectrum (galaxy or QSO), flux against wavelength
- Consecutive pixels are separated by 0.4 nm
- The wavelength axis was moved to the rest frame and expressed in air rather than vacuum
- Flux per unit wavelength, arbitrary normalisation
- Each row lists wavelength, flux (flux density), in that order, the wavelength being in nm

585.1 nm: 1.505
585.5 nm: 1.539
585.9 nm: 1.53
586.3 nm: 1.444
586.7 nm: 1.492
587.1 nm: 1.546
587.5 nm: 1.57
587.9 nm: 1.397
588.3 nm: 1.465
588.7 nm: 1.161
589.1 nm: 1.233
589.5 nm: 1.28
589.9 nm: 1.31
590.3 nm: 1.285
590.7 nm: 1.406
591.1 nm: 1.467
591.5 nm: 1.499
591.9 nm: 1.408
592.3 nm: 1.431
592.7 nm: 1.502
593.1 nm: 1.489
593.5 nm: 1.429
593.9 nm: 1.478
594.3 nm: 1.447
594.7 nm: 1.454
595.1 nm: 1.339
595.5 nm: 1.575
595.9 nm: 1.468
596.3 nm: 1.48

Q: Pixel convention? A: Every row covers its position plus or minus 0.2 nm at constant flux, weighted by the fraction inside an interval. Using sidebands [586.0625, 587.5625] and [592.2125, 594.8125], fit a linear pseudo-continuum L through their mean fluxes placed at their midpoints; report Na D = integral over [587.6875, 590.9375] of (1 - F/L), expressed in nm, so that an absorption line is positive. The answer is 0.37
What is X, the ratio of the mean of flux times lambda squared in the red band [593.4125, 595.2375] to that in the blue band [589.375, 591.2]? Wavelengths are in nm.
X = 1.1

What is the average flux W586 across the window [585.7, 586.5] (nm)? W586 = 1.49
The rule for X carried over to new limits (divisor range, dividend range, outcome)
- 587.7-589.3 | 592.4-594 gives 1.14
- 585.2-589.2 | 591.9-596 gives 1.03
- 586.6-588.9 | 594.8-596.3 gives 1.05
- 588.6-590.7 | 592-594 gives 1.16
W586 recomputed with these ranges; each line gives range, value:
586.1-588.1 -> 1.49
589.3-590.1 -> 1.3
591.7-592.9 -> 1.45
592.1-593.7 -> 1.46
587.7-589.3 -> 1.31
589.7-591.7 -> 1.39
